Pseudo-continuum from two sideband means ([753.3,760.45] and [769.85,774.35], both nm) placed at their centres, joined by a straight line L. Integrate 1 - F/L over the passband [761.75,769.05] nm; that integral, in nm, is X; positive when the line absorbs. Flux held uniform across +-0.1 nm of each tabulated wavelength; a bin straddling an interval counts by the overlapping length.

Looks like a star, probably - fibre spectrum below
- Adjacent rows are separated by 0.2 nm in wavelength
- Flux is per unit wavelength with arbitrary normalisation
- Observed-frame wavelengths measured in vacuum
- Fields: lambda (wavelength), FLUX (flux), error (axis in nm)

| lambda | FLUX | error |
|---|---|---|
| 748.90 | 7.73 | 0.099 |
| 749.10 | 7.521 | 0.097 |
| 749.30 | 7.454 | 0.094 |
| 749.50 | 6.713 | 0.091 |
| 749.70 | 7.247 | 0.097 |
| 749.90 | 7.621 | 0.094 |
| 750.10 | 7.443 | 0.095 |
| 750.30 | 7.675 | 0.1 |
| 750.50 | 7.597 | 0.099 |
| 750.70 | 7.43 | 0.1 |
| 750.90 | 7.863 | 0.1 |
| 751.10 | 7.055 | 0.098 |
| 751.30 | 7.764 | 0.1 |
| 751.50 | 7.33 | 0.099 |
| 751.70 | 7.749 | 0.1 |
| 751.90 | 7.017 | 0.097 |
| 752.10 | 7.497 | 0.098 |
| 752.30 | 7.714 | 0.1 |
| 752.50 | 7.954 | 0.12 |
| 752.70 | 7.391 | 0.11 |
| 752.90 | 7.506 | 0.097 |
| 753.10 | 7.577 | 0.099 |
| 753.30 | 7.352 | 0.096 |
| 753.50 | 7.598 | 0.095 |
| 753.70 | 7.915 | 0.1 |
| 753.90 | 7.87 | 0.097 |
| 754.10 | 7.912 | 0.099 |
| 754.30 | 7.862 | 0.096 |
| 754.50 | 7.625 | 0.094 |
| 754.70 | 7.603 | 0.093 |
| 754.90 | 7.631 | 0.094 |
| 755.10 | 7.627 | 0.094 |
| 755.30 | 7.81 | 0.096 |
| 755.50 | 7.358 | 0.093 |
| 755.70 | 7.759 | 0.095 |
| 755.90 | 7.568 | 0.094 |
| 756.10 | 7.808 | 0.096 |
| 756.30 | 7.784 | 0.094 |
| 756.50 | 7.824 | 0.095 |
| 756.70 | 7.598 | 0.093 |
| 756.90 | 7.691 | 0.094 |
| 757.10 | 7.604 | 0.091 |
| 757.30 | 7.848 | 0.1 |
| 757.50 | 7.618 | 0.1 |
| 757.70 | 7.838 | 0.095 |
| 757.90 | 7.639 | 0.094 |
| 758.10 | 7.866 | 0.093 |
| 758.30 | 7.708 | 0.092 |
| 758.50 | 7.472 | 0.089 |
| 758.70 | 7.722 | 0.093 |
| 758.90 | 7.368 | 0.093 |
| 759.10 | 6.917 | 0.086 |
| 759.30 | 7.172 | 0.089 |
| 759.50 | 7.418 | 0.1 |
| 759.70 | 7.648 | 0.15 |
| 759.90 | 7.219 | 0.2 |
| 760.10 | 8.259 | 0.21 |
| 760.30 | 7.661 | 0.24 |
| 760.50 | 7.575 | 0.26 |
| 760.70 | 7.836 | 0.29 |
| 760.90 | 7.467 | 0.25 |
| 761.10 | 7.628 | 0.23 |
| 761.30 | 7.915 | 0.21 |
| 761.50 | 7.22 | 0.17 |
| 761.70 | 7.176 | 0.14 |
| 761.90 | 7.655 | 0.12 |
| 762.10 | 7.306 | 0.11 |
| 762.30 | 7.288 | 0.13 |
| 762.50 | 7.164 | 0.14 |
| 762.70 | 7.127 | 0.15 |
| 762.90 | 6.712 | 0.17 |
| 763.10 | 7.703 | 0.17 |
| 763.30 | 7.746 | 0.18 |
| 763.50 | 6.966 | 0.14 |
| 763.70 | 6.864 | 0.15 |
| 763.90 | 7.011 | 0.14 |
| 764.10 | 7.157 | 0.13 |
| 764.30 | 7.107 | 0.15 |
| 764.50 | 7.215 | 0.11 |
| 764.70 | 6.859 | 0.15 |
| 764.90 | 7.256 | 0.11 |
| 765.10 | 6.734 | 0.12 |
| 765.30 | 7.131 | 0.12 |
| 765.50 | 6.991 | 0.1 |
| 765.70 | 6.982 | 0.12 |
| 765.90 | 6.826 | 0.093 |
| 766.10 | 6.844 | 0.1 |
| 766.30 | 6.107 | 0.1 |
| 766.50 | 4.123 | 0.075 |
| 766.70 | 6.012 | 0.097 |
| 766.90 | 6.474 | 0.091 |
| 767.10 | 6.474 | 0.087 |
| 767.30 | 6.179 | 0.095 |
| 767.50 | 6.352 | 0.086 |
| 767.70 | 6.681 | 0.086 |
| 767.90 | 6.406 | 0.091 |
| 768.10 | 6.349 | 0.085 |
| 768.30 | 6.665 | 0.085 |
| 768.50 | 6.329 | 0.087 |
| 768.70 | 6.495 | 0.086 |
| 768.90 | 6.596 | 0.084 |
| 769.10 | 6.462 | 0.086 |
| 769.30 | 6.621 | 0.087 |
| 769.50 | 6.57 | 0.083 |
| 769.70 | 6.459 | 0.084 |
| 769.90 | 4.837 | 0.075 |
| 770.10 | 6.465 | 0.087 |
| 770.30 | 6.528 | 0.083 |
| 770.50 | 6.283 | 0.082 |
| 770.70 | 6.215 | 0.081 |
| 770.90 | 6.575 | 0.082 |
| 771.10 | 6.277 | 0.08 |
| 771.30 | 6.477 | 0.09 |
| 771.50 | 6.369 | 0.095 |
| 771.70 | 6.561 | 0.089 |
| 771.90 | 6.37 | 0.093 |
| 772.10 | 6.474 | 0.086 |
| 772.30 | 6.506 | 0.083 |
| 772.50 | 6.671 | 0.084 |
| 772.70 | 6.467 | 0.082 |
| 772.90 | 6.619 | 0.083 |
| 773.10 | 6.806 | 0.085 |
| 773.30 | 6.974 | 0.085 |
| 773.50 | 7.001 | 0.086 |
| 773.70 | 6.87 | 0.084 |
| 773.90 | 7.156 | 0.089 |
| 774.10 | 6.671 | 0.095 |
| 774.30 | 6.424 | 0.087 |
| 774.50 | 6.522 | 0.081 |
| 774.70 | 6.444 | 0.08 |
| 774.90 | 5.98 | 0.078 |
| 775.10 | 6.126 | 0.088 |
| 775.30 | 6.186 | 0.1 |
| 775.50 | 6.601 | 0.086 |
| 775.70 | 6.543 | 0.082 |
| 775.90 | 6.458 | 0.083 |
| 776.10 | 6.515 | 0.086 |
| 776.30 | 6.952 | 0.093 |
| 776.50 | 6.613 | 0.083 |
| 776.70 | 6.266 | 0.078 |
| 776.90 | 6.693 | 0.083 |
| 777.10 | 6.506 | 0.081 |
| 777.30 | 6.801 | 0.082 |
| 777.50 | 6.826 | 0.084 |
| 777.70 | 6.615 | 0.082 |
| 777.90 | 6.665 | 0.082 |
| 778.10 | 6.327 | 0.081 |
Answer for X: 0.258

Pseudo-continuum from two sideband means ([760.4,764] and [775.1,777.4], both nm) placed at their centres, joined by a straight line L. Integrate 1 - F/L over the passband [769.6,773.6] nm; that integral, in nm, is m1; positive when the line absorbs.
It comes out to 0.21 nm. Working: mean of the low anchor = 7.35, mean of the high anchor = 6.54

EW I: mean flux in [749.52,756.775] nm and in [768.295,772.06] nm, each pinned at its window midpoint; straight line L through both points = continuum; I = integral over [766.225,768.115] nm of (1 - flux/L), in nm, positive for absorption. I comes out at 0.14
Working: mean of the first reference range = 7.6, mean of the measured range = 6.11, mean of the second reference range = 6.37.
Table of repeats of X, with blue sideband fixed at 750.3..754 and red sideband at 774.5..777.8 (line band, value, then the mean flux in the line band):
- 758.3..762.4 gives -0.168 nm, 7.5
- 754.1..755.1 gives -0.032 nm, 7.7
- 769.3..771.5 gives 0.154 nm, 6.29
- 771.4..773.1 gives 0.040 nm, 6.52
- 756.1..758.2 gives -0.111 nm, 7.73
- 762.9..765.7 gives -0.032 nm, 7.11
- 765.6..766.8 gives 0.138 nm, 6.15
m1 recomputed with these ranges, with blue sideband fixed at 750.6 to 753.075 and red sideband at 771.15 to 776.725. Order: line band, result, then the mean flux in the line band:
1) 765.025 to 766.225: 0.003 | 6.9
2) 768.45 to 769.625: 0.044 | 6.52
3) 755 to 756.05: -0.039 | 7.63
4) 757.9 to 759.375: -0.051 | 7.48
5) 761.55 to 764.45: -0.073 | 7.21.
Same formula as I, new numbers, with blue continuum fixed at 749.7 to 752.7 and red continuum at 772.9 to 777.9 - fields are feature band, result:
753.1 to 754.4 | -0.05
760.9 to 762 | -0.06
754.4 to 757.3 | -0.12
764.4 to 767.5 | 0.19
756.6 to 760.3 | -0.17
